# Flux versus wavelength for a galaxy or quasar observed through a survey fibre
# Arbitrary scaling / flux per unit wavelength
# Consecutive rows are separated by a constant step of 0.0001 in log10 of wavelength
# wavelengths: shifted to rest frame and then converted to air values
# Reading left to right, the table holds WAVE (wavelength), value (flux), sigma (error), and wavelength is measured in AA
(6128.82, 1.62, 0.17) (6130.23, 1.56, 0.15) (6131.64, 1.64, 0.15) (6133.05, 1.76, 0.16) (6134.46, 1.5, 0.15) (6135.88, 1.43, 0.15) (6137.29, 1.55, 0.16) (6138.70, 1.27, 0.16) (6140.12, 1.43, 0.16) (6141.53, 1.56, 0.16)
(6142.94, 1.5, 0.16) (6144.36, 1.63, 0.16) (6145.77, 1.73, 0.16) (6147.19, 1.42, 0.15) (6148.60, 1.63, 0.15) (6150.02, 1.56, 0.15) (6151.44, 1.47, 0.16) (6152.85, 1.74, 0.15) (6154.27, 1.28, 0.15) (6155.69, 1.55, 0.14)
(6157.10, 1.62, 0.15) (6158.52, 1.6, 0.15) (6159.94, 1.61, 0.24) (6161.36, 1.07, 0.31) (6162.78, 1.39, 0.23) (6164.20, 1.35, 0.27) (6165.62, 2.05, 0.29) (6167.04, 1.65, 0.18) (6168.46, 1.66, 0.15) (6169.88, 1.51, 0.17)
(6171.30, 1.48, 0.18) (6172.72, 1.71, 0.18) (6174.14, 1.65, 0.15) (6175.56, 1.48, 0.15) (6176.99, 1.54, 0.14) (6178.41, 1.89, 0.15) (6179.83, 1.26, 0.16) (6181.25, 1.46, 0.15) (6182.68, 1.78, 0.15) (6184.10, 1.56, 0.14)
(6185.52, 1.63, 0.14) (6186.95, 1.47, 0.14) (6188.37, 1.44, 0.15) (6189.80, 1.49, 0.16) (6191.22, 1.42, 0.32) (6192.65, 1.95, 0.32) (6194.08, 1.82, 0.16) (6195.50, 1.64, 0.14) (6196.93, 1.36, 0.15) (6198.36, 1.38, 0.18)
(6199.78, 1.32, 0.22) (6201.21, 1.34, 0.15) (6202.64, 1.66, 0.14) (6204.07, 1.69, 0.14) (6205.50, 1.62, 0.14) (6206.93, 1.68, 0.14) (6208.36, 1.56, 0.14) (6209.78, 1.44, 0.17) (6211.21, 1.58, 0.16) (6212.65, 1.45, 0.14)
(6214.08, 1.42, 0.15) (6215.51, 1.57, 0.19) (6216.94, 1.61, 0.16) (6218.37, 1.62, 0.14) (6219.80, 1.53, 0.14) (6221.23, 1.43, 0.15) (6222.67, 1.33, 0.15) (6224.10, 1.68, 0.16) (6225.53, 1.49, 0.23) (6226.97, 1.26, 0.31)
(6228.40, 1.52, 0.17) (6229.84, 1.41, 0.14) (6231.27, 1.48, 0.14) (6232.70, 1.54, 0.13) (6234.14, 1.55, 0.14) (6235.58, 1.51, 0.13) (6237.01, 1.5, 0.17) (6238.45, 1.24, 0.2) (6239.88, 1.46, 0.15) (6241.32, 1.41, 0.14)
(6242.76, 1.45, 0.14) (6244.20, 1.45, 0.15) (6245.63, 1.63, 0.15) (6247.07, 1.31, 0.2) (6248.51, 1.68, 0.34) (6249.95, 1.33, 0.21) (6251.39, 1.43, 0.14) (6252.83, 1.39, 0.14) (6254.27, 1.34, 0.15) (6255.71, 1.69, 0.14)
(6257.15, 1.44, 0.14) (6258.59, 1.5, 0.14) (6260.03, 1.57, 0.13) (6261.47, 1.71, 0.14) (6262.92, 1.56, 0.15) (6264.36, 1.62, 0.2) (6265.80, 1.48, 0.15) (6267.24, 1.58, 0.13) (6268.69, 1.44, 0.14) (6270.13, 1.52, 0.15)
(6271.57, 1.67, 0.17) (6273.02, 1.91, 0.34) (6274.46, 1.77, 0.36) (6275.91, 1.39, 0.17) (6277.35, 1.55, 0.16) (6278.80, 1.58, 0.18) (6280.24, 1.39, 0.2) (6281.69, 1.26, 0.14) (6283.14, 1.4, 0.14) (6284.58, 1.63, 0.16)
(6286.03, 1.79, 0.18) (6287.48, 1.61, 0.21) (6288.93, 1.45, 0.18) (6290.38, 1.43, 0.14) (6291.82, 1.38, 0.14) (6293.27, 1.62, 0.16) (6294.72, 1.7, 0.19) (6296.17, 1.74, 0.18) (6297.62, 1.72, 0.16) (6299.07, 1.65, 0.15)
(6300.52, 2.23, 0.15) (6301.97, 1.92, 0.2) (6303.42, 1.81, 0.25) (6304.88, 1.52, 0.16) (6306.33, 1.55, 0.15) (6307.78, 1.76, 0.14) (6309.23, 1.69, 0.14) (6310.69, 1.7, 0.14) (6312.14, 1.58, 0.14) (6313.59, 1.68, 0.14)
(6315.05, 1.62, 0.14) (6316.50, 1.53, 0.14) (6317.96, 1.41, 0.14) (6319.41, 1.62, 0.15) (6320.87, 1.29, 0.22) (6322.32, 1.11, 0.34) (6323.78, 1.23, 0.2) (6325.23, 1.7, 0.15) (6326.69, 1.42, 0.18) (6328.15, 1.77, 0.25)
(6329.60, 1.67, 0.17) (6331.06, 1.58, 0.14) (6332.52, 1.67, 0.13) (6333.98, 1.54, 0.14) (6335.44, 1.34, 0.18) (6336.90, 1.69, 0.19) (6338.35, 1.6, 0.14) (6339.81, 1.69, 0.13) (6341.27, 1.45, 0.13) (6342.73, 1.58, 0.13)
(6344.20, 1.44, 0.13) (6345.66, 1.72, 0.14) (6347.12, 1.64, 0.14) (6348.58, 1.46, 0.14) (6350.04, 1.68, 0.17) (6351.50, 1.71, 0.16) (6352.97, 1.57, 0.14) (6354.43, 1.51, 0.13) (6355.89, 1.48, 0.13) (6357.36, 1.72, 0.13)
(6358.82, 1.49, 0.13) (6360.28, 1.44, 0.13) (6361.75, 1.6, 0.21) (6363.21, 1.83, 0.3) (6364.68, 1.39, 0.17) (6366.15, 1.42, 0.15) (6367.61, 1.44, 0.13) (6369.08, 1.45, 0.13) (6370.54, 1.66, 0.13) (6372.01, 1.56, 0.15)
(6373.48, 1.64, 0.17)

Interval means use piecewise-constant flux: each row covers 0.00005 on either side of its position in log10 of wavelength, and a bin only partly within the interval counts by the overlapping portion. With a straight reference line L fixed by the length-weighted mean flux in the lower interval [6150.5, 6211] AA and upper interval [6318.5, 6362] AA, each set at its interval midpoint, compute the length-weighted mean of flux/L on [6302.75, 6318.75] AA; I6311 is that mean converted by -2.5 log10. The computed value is -0.051 mag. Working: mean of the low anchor 1.55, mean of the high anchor 1.55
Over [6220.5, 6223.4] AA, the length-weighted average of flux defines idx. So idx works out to 1.38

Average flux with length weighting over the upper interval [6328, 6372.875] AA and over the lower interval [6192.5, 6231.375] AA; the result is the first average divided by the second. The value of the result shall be 1.0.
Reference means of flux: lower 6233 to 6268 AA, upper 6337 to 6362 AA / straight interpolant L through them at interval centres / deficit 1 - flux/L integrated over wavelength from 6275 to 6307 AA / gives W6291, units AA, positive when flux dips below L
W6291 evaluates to -1.6 AA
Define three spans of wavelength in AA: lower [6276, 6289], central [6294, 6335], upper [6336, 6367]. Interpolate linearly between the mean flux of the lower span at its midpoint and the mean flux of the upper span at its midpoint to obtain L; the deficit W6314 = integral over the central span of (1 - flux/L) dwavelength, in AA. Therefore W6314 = -2.1 AA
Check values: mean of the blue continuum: 1.51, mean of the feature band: 1.62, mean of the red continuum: 1.58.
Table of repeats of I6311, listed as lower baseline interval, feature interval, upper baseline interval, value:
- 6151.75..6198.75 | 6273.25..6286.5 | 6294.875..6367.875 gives 0.03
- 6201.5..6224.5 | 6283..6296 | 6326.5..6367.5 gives -0.01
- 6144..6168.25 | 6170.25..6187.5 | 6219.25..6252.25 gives -0.04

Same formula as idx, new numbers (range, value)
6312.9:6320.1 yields 1.57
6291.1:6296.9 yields 1.61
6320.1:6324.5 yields 1.21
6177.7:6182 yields 1.54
